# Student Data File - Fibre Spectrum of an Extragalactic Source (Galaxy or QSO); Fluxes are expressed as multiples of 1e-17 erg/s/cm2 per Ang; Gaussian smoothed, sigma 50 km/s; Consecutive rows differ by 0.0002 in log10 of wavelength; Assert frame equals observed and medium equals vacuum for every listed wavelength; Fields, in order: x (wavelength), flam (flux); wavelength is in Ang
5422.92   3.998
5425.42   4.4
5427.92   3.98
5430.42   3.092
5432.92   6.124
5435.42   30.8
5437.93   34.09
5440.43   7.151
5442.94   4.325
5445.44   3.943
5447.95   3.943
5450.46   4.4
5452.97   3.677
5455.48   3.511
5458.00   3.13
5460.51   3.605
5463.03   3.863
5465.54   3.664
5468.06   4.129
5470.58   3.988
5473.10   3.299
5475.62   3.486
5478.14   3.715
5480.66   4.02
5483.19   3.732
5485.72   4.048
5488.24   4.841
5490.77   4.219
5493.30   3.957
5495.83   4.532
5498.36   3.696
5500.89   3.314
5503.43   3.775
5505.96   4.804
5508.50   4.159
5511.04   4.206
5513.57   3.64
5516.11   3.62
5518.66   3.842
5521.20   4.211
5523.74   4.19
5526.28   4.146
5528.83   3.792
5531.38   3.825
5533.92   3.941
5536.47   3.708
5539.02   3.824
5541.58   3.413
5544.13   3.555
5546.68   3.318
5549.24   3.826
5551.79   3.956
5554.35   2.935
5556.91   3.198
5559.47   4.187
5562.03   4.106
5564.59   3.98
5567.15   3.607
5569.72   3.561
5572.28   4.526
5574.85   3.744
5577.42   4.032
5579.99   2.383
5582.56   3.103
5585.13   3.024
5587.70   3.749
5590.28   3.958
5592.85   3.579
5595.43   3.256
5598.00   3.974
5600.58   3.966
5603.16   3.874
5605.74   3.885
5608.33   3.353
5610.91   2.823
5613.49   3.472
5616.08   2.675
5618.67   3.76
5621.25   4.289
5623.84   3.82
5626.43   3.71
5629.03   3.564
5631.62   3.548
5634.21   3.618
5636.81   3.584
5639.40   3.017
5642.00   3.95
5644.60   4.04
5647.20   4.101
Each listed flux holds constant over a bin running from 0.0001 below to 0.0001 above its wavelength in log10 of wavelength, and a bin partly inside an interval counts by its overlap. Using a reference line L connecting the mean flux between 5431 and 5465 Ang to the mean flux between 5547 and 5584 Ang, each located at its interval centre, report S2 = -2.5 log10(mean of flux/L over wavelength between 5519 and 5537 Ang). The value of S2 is 0.284 mag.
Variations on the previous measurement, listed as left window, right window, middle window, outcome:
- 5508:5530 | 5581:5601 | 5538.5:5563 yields 0.048 mag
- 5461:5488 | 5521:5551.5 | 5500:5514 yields -0.057 mag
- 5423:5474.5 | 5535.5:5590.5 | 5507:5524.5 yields 0.237 mag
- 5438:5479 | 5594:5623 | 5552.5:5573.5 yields 0.055 mag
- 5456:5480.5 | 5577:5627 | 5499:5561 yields -0.061 mag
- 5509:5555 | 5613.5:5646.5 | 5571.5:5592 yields 0.051 mag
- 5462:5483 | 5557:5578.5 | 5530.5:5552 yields 0.054 mag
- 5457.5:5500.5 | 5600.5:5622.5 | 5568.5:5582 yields 0.005 mag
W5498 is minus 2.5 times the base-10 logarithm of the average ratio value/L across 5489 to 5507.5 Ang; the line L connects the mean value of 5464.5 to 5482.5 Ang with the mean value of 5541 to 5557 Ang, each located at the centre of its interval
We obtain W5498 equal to -0.11 mag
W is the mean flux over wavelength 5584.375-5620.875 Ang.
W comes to 3.55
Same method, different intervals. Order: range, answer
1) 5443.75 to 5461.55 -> 3.76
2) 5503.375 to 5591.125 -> 3.76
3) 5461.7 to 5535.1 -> 3.95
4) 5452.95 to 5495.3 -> 3.83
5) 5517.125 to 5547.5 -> 3.82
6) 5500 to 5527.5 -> 4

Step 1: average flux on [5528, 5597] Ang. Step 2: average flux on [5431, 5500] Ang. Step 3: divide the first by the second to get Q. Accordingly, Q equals 0.6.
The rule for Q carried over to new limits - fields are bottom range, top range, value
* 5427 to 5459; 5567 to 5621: 0.41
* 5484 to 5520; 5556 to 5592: 0.90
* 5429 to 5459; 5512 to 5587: 0.41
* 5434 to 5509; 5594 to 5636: 0.61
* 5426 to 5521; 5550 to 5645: 0.65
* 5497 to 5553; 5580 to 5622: 0.91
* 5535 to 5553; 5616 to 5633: 1.01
